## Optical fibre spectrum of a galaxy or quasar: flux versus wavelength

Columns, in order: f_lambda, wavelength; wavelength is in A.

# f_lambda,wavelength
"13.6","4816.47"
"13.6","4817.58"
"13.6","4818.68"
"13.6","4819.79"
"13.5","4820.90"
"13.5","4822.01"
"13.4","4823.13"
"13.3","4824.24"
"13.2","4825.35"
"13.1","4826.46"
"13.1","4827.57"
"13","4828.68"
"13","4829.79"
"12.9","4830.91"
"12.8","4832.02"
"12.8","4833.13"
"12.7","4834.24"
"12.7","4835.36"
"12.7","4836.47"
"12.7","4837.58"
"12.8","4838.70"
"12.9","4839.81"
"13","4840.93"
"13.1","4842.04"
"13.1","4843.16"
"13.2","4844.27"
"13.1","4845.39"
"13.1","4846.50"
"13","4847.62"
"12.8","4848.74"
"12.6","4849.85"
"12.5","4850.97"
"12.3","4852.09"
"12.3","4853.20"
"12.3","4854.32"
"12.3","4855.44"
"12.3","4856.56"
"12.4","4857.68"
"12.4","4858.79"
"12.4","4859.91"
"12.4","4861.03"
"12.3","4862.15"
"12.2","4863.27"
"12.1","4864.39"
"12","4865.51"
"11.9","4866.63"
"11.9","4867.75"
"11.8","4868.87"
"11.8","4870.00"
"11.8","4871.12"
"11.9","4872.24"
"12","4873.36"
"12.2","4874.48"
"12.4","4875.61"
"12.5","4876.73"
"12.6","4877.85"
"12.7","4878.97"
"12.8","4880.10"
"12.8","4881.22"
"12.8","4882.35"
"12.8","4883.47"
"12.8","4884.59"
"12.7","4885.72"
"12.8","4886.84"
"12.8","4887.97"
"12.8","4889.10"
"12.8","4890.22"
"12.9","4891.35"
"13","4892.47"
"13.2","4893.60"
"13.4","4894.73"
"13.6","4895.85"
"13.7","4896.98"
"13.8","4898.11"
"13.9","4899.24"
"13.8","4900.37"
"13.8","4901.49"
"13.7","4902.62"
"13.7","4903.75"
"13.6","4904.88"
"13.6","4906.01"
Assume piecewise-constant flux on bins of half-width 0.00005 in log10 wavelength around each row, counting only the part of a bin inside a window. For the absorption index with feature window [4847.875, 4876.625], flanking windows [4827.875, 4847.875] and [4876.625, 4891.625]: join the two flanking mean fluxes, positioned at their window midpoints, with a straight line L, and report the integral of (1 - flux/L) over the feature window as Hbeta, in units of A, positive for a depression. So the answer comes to 1.4 A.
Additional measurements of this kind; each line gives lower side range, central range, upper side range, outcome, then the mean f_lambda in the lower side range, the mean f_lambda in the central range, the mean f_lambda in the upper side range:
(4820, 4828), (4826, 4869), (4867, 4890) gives 1.0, 13.3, 12.6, 12.4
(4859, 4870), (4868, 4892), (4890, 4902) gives 0.5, 12.1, 12.5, 13.5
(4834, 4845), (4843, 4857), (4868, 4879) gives 0.0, 12.9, 12.7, 12.1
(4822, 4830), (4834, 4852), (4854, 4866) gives -0.2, 13.2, 12.9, 12.3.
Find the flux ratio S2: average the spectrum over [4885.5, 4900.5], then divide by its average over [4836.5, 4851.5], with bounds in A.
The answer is 1.0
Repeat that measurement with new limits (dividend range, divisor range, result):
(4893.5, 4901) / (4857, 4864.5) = 1.11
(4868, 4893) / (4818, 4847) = 0.96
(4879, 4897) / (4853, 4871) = 1.07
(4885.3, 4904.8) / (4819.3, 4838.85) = 1.02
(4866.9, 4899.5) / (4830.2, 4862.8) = 1.00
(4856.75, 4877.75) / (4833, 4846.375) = 0.94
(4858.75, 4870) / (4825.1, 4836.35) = 0.94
